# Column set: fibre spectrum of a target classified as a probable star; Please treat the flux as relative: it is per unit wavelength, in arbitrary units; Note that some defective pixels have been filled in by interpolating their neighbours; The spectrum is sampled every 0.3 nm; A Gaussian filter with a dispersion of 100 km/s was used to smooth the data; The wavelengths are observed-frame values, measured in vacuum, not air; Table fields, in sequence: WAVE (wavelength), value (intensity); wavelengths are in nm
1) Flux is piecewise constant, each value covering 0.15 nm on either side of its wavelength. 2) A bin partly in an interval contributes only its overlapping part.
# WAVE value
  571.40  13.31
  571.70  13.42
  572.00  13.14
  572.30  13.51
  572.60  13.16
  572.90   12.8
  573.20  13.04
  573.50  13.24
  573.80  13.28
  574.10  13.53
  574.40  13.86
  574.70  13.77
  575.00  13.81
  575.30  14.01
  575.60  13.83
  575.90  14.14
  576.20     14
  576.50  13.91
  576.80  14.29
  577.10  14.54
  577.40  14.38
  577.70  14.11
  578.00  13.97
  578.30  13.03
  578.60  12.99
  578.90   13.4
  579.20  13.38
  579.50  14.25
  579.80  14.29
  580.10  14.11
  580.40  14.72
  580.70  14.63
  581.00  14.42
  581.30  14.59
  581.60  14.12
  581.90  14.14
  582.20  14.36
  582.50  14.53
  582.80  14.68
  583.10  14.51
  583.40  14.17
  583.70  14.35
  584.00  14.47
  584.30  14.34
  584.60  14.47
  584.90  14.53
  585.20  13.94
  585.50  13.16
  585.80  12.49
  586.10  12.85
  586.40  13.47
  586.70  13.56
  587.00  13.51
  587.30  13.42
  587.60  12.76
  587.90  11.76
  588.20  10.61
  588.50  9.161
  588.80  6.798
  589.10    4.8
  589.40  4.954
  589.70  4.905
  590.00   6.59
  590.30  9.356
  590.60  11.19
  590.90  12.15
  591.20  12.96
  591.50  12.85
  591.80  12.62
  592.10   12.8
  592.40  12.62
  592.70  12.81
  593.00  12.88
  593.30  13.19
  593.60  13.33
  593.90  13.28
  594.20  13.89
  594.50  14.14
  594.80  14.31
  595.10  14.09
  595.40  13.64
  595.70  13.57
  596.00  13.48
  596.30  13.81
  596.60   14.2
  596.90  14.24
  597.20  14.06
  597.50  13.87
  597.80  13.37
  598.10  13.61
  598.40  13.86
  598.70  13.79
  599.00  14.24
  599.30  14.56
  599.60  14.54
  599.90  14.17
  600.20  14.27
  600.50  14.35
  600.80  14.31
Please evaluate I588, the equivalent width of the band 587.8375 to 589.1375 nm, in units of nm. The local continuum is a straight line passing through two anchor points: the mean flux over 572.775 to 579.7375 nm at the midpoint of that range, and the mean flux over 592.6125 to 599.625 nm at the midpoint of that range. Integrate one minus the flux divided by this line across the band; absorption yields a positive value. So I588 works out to 0.47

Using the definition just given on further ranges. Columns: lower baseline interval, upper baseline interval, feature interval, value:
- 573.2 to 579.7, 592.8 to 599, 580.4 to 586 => -0.184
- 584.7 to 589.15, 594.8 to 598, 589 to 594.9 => 0.783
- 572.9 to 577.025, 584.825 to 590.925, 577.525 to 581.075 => -0.347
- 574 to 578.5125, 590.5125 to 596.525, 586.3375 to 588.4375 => 0.144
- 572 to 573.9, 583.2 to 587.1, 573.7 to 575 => -0.040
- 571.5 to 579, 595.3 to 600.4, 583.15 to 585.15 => -0.087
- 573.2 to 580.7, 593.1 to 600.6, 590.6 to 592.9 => 0.215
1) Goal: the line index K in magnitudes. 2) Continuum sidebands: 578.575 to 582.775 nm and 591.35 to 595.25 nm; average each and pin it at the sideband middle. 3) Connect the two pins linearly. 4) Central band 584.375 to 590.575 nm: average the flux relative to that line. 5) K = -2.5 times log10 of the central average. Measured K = 0.25 mag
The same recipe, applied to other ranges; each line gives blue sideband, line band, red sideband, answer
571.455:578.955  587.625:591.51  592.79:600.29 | 0.45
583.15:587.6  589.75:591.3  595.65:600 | 0.35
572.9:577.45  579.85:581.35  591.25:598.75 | -0.06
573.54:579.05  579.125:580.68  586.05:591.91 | -0.11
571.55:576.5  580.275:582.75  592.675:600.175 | -0.06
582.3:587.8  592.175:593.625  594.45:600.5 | 0.08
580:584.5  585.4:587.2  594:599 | 0.09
